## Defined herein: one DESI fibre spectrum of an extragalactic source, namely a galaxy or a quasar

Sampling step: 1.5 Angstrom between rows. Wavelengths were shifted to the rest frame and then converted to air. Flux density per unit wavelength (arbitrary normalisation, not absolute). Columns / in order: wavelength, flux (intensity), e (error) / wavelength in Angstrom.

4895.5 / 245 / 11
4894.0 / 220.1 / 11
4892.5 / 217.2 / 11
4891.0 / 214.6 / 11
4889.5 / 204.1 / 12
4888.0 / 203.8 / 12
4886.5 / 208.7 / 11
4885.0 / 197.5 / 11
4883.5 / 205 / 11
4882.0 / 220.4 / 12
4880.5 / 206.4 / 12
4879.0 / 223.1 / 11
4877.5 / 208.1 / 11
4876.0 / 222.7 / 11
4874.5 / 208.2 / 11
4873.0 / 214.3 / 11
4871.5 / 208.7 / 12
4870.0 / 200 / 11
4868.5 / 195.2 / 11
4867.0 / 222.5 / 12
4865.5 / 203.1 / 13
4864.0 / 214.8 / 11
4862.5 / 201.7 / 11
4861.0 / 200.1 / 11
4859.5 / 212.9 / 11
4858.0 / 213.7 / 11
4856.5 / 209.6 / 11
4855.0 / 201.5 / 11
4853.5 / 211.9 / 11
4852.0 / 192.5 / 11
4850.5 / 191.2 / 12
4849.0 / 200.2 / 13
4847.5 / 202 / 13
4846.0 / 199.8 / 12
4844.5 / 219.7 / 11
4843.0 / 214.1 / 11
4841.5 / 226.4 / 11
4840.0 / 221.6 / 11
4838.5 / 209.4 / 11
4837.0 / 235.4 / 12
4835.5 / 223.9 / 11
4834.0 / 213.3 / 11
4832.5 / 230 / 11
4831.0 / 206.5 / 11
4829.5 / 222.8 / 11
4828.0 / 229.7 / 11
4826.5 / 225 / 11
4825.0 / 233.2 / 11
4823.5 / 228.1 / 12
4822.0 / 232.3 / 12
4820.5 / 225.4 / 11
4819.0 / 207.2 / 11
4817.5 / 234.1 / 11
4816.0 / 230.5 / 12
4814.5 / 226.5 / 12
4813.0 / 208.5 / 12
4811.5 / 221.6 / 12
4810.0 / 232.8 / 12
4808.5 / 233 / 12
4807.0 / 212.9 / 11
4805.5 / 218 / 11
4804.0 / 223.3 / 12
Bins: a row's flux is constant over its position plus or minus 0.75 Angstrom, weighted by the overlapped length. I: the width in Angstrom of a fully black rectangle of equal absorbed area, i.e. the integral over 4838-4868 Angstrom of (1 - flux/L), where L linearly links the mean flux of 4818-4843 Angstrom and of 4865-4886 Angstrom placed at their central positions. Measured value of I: 1.1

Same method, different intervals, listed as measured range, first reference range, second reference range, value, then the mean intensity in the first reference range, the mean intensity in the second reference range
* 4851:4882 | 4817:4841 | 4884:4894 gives 0.78 Angstrom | 224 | 209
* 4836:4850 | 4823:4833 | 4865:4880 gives 0.39 Angstrom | 225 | 211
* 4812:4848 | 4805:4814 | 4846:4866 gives -1.25 Angstrom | 221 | 204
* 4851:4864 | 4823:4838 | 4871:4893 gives 0.69 Angstrom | 224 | 211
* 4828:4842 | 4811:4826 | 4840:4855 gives -0.44 Angstrom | 225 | 207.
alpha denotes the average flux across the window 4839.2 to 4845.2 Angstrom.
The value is 220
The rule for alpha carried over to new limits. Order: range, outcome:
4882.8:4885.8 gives 201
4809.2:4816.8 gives 224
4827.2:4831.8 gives 220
